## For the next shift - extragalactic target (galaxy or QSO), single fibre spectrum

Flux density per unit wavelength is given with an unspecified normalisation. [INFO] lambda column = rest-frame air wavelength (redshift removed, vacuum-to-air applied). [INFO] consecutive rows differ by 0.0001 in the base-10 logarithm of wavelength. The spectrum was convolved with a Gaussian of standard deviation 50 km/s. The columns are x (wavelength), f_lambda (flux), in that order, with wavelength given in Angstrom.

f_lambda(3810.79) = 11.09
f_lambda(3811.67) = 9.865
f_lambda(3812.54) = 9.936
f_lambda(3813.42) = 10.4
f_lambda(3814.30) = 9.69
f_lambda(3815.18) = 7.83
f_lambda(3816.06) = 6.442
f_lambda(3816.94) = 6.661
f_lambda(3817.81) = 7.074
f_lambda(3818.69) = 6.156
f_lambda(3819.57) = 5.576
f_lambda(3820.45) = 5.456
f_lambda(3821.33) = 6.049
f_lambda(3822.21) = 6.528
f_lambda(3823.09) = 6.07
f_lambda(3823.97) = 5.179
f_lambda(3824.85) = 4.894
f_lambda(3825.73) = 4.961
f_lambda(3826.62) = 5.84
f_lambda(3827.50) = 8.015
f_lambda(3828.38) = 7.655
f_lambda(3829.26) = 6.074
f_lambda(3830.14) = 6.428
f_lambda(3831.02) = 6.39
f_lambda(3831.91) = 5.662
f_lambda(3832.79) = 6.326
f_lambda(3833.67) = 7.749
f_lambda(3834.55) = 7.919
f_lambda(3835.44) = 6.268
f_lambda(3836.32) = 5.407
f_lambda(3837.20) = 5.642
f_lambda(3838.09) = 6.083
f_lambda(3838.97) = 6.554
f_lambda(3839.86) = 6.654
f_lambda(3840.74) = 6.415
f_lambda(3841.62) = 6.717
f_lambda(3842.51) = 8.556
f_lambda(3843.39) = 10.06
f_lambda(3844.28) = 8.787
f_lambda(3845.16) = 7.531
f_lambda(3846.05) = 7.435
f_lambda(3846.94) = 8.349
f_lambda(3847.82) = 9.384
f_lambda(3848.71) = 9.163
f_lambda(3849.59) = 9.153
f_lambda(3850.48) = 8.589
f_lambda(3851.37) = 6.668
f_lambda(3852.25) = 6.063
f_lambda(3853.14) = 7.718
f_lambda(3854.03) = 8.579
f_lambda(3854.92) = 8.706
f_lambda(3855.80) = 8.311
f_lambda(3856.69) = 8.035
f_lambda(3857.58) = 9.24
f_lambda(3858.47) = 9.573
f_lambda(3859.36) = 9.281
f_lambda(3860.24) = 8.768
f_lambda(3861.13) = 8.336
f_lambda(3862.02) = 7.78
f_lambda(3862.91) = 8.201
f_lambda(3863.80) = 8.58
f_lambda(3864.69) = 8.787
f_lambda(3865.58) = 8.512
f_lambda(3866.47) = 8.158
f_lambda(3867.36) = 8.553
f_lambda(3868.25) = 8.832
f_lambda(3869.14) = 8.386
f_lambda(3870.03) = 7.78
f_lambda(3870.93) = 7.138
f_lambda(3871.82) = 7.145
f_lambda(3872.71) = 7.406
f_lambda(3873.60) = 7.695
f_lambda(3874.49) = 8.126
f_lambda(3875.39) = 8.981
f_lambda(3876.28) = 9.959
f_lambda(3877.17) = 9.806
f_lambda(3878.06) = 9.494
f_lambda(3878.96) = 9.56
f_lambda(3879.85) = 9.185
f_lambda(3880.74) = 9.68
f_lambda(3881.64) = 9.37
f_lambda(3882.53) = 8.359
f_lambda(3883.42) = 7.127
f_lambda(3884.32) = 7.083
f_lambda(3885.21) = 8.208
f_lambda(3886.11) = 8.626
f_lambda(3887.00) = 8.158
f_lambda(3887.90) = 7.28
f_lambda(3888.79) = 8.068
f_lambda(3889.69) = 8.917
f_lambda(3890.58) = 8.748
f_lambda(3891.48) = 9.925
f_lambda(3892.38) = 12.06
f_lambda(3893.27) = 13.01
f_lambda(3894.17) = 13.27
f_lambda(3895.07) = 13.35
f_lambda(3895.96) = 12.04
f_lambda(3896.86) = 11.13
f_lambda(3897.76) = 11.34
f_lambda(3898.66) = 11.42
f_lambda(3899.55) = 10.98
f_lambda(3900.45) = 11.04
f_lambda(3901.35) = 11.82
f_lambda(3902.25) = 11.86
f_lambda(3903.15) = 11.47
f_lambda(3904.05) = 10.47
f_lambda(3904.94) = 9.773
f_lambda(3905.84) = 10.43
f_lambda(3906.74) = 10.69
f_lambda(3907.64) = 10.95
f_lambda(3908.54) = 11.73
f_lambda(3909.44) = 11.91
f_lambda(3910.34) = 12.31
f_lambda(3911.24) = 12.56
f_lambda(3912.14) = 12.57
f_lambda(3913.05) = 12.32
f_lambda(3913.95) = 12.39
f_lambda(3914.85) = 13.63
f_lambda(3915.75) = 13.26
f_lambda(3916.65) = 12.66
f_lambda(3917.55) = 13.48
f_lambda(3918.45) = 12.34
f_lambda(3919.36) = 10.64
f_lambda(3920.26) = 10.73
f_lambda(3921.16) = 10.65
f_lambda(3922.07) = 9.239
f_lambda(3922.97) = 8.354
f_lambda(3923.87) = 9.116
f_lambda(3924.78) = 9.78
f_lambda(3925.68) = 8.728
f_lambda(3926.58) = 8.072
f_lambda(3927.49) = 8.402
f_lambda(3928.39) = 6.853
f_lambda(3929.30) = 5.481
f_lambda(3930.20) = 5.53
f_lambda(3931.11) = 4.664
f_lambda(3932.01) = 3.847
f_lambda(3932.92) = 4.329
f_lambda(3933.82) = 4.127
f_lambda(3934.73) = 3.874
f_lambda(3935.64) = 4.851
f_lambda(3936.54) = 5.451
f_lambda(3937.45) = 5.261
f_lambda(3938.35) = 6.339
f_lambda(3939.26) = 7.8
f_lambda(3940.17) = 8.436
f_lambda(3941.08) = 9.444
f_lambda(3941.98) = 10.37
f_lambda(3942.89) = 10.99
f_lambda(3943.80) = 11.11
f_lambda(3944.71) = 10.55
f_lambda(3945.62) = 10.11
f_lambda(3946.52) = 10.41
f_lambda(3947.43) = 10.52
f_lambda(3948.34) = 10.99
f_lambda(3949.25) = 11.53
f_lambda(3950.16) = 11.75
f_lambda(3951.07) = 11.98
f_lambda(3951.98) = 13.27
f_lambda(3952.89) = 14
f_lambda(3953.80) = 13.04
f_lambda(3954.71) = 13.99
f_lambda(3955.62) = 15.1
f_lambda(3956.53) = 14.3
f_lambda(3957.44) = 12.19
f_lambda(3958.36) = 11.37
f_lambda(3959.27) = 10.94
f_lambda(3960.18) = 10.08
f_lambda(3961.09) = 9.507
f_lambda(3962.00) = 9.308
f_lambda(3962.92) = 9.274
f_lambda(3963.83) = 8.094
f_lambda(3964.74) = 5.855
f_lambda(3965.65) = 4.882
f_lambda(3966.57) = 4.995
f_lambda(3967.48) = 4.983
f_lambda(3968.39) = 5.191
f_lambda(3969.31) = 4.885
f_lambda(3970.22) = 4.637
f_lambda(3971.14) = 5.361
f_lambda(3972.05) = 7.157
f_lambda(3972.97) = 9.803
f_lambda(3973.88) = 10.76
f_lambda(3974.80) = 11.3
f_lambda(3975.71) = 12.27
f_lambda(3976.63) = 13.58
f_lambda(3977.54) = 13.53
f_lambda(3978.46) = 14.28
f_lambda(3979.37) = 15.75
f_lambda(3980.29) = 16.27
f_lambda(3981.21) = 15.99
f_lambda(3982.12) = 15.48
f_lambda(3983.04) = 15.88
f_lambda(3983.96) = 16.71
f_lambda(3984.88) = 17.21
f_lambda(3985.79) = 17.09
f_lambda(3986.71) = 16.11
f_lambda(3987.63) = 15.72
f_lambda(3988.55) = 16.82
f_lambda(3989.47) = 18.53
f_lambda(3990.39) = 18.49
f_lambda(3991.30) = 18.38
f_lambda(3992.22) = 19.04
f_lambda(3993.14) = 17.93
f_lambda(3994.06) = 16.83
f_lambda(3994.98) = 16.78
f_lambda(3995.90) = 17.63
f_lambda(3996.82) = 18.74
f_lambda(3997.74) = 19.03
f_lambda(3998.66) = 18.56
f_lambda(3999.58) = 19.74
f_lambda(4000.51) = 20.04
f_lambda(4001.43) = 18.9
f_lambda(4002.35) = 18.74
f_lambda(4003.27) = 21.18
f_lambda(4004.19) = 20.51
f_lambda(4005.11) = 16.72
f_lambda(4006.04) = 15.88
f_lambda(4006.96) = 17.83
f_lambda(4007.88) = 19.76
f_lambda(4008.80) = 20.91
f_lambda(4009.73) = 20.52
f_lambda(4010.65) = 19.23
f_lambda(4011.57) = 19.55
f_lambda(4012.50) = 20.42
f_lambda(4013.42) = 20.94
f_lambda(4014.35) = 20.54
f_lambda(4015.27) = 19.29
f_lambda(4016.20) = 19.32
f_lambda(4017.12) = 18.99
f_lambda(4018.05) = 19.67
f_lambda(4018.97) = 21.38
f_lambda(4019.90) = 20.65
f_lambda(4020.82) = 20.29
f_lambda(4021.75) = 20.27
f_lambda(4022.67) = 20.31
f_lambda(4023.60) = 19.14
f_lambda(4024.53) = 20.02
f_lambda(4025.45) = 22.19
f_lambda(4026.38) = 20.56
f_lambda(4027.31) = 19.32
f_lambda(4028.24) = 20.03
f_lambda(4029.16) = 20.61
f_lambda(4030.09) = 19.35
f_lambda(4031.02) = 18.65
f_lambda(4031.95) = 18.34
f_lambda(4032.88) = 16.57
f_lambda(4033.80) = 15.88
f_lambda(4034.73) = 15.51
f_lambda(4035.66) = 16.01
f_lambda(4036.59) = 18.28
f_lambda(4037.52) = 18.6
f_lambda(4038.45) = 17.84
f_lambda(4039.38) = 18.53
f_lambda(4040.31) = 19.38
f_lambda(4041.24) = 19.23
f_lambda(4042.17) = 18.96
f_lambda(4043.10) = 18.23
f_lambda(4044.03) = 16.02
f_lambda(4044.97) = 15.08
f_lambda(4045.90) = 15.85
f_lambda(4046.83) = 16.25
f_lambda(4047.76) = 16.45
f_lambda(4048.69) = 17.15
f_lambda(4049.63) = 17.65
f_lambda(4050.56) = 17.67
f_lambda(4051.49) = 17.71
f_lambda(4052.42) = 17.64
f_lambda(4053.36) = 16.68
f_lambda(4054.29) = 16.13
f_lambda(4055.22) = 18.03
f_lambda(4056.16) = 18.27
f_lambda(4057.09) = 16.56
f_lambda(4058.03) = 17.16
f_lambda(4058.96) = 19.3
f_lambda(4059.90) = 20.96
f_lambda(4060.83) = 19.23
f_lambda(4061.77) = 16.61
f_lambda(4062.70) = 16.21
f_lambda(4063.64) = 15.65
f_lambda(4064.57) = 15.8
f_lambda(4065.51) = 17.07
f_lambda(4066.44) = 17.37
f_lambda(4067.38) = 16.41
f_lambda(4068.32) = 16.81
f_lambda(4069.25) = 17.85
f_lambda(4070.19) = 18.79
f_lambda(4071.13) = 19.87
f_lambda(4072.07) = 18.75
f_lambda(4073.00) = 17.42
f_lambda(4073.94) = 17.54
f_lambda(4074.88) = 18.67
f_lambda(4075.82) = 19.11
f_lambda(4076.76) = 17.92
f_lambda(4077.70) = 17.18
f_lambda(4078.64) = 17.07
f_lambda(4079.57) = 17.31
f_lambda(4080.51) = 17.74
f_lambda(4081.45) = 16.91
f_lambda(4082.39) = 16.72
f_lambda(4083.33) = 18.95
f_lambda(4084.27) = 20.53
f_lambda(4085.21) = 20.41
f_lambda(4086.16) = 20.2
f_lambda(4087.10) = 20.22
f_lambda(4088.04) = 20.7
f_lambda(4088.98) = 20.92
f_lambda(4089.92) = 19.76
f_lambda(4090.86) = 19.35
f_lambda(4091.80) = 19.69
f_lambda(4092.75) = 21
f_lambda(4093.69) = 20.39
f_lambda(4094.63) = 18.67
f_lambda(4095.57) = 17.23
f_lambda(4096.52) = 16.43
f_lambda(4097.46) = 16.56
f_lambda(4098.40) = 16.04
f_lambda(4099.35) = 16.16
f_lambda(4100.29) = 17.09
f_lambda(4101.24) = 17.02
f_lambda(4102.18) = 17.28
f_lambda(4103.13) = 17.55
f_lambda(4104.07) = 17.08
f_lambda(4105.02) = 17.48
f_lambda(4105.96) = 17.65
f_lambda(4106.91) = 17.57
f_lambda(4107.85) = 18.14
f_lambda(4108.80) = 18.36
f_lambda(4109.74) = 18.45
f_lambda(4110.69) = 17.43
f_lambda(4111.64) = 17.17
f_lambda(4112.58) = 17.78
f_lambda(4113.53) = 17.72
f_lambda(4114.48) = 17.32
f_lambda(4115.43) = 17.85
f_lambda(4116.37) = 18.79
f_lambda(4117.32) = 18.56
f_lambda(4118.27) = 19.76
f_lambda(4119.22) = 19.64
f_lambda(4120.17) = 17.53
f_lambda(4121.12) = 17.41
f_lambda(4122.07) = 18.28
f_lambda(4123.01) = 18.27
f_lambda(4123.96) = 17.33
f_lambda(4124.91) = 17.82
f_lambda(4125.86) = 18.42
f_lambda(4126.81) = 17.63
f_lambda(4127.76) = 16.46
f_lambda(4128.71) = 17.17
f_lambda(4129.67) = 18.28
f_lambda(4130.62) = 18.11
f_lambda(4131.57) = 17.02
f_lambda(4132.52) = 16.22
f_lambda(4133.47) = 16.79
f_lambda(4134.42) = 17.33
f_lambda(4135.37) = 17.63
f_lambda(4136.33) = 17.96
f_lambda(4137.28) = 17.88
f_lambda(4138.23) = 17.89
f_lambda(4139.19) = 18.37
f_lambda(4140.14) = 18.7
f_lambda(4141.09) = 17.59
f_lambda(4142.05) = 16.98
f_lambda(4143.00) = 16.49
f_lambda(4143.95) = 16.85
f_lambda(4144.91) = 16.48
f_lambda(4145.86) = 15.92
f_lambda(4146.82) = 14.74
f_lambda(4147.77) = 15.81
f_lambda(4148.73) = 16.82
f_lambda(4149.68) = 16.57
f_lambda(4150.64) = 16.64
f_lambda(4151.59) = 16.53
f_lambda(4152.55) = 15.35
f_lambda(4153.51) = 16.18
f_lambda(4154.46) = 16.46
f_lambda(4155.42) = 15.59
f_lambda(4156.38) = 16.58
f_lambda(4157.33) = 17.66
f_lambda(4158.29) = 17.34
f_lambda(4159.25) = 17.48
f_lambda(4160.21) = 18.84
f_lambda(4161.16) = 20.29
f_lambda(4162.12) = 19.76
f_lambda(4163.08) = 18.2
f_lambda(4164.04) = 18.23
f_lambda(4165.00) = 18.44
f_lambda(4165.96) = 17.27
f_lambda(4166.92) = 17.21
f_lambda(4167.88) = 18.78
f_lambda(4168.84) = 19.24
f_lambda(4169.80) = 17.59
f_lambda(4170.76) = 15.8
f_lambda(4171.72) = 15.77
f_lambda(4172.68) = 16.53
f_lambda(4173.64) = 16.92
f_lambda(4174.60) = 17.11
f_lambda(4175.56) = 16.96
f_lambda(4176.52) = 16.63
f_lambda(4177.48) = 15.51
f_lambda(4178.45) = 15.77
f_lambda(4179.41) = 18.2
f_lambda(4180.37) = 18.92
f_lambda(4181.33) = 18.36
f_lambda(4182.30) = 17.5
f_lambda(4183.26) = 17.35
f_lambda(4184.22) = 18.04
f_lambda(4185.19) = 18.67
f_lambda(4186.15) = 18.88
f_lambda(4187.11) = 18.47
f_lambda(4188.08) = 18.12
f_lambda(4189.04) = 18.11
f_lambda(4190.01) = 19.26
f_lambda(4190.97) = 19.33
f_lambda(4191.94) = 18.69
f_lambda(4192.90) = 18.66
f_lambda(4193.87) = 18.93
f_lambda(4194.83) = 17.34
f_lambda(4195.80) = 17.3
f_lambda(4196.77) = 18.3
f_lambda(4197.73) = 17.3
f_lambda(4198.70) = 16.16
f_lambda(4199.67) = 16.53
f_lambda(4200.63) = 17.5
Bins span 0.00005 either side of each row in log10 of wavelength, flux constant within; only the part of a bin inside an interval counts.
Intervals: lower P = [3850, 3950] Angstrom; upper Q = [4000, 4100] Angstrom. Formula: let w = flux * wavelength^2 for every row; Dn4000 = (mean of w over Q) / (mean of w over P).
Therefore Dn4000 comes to 2.14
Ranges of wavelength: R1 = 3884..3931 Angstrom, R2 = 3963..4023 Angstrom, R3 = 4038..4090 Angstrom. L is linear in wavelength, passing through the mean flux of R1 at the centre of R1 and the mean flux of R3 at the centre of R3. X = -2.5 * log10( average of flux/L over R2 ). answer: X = -0.08 mag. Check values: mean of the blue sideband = 10.4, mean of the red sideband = 17.9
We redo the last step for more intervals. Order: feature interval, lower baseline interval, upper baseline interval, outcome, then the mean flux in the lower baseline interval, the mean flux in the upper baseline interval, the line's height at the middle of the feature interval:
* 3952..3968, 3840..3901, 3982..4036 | 0.43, 8.92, 18.8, 15.3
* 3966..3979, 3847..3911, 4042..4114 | 0.46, 9.39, 17.9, 13.4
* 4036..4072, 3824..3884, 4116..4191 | -0.22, 7.84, 17.5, 14.3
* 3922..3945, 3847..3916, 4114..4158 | 0.47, 9.64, 17.3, 11.2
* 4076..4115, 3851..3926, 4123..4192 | -0.16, 9.8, 17.4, 15.7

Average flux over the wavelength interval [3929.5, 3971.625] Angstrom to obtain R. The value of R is 8.67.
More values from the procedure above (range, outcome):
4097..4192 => 17.5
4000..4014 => 19.4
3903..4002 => 11.5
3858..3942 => 9.27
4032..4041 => 17.5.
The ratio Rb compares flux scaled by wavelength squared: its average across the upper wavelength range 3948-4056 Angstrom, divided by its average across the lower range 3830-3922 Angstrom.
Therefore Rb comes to 1.83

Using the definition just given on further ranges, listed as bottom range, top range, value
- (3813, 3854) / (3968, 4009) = 2.39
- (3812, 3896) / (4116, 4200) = 2.54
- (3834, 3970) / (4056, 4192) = 2.16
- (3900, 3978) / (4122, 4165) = 1.98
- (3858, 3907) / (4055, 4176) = 2.11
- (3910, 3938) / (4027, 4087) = 2.15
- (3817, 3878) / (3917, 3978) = 1.27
